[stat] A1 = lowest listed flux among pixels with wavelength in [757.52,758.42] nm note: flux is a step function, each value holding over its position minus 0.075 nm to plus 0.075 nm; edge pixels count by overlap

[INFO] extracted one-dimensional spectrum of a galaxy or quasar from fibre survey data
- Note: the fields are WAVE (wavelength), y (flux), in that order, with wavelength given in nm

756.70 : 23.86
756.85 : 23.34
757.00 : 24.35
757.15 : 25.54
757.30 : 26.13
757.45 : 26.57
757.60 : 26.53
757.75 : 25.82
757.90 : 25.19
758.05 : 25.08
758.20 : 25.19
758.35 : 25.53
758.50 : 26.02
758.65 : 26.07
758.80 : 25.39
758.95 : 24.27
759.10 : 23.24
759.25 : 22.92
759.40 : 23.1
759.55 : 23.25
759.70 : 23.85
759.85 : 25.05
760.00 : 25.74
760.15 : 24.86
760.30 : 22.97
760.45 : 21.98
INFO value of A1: 25.08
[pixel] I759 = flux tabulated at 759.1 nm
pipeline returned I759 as 23.24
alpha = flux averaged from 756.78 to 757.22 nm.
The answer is 24.4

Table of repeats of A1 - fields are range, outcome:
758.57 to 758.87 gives 25.39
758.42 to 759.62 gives 22.92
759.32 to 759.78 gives 23.1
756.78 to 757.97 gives 23.34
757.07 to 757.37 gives 25.54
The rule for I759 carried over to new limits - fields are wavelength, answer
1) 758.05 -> 25.08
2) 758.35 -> 25.53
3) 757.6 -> 26.53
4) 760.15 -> 24.86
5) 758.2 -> 25.19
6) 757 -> 24.35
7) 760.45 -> 21.98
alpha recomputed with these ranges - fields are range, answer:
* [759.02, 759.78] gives 23.3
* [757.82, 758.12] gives 25.1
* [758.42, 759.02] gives 25.4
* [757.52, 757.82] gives 26.2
